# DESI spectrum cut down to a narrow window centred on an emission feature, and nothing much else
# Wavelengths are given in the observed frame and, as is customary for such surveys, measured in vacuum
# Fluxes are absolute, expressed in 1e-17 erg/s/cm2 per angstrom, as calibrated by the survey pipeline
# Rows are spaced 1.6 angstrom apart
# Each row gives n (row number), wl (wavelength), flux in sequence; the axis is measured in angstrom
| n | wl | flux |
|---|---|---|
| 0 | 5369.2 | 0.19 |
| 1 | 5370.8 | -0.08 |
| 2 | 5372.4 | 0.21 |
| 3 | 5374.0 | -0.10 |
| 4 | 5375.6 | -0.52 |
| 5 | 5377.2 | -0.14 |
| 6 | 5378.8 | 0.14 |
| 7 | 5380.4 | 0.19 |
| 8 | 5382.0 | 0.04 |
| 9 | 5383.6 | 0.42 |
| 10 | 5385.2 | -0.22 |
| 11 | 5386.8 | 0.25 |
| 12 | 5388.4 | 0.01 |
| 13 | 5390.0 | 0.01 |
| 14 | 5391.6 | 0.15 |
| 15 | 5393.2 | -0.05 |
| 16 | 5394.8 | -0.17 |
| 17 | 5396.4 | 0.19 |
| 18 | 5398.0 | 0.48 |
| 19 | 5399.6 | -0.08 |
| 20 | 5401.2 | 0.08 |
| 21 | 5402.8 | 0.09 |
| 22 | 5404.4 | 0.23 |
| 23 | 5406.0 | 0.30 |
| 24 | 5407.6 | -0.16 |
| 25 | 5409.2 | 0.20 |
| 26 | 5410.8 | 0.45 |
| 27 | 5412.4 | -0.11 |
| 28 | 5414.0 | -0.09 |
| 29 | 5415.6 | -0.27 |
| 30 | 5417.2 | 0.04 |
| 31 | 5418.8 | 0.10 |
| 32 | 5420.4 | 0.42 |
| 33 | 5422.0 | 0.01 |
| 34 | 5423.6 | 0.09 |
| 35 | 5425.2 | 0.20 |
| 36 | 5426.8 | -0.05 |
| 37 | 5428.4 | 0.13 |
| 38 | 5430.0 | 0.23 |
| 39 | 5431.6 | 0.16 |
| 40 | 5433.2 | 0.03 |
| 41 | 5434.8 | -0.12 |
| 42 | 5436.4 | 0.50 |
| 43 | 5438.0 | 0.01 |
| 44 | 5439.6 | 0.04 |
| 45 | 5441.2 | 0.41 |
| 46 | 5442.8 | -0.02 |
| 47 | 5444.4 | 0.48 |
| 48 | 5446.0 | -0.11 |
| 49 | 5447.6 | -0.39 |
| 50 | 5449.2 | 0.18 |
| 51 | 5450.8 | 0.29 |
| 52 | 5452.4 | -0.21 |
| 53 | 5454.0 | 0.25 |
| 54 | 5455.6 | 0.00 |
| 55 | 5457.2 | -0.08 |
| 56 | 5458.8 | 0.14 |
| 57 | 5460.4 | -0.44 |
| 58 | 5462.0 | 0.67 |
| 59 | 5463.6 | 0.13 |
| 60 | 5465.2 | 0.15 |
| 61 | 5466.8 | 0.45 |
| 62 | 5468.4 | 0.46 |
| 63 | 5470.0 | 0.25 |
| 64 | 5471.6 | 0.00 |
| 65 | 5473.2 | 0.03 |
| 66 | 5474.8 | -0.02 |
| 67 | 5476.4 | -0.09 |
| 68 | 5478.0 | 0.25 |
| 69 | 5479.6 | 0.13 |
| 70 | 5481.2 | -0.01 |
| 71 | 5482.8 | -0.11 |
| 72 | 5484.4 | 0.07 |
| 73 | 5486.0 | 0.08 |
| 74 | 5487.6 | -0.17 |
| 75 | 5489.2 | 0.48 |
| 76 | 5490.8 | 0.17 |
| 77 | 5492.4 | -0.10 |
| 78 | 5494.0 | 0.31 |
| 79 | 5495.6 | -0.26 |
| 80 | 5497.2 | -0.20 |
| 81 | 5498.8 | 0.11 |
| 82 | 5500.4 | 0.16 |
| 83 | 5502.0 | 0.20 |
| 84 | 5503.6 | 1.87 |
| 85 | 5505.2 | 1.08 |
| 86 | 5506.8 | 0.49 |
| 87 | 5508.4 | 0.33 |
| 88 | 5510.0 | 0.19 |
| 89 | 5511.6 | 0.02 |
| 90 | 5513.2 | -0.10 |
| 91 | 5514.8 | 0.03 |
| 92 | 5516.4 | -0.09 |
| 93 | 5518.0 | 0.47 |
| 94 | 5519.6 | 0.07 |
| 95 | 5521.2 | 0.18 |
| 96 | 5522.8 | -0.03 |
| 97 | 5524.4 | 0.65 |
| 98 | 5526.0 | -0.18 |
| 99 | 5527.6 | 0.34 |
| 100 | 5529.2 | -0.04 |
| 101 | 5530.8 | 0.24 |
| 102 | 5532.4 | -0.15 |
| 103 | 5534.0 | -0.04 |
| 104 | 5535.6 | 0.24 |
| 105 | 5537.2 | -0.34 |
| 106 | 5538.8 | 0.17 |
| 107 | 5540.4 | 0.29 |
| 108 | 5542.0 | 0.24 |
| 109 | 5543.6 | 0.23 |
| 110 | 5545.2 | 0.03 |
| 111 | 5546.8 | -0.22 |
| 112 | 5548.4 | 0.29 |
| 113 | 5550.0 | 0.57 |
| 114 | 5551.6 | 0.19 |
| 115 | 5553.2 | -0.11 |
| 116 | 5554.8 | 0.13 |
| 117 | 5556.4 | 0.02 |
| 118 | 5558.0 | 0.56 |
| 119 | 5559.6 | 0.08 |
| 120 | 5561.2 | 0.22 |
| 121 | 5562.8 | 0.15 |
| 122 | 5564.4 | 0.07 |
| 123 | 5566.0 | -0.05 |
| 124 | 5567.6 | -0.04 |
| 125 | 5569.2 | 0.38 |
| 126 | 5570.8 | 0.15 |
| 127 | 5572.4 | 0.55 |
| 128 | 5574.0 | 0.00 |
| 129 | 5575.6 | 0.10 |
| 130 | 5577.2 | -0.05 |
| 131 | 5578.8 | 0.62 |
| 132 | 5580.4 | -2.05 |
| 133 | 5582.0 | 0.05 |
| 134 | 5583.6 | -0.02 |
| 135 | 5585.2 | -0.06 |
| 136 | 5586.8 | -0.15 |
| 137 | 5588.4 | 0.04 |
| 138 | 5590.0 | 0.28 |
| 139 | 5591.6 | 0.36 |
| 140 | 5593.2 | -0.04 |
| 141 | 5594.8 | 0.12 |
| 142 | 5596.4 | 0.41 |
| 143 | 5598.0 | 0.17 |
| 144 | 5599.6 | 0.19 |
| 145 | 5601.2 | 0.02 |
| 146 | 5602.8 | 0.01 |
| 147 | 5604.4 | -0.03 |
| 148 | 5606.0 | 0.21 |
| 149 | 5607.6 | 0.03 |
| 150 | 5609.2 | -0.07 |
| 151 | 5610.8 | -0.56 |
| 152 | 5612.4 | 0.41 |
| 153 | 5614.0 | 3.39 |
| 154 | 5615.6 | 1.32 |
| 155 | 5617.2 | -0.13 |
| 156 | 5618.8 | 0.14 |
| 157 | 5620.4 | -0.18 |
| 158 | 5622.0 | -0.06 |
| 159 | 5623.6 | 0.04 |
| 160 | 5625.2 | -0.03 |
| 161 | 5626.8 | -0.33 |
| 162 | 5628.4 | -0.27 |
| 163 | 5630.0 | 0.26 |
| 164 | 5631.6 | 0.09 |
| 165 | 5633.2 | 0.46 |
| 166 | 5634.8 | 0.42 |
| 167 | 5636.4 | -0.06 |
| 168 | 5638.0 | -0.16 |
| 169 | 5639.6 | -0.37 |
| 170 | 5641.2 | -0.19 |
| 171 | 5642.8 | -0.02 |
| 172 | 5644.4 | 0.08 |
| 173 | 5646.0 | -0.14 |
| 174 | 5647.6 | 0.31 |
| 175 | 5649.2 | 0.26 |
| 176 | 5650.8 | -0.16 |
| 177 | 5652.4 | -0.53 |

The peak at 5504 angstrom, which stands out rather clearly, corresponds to H-beta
